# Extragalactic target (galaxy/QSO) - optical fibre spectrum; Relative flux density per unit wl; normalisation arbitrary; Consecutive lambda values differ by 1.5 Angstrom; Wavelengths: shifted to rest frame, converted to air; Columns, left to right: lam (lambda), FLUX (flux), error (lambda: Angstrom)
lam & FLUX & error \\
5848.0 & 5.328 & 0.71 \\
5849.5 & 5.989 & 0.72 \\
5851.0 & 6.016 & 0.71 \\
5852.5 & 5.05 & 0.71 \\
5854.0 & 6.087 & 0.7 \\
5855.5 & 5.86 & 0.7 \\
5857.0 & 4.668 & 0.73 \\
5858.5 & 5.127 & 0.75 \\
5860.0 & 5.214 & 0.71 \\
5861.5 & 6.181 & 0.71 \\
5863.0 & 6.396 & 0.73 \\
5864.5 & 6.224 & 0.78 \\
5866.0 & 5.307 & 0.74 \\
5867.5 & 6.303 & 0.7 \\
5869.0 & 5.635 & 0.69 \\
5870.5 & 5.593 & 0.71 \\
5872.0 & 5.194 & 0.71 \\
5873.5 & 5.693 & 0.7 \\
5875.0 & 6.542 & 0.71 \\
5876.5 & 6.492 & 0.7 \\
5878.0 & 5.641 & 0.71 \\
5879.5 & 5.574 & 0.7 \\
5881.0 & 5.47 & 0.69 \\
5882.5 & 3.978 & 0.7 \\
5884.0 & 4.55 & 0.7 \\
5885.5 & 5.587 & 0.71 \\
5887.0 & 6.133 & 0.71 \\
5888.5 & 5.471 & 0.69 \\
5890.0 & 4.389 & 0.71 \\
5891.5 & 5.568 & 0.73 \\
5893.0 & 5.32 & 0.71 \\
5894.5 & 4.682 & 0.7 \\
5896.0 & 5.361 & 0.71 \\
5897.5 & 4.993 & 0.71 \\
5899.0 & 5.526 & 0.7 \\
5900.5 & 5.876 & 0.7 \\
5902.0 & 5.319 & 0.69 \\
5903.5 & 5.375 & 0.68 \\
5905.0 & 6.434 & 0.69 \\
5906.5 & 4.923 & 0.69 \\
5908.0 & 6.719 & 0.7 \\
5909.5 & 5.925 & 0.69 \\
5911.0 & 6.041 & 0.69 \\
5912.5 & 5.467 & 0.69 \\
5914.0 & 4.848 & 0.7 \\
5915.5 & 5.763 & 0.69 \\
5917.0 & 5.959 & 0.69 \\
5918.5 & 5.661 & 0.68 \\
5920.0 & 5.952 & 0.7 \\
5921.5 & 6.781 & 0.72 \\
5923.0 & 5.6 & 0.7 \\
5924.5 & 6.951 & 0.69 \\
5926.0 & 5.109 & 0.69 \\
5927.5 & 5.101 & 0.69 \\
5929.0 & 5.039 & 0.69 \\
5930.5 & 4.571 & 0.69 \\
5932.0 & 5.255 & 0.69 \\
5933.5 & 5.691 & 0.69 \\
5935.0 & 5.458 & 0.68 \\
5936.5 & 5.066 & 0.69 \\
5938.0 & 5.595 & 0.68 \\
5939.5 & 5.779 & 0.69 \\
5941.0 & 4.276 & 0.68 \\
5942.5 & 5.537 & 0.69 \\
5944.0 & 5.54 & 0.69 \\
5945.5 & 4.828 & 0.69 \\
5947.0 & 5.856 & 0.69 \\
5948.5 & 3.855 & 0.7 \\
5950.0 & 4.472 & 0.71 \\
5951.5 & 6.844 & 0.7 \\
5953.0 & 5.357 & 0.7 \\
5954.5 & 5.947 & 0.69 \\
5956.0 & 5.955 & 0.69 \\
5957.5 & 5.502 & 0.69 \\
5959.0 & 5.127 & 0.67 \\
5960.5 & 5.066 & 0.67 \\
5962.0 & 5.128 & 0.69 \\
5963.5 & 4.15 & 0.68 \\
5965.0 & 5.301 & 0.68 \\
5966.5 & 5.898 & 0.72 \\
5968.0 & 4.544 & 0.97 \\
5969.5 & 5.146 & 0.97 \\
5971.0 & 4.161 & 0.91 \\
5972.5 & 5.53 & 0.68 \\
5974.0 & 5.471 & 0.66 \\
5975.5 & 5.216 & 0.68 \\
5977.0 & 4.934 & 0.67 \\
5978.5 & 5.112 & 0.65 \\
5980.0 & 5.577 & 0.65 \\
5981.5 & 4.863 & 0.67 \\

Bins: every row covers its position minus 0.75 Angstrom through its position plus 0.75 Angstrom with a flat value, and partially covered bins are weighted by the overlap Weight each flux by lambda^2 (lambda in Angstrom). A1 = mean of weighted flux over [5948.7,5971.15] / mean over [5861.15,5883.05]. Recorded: 0.94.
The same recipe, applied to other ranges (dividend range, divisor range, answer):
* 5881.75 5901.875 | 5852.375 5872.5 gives 0.93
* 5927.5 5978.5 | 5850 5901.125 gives 0.97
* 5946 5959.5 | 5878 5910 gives 1.03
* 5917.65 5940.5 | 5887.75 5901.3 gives 1.07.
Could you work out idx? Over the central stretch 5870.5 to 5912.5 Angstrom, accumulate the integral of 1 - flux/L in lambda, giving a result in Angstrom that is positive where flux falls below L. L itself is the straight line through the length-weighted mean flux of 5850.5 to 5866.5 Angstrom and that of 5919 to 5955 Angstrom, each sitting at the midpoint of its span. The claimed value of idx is 0.4 Angstrom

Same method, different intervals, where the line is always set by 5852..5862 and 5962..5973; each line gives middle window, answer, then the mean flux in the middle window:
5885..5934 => -3.2 Angstrom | 5.56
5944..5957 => -0.9 Angstrom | 5.4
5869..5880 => -0.9 Angstrom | 5.81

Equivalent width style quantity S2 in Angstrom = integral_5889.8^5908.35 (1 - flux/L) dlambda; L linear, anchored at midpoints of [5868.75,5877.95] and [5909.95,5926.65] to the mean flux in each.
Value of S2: 1.3 Angstrom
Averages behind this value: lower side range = 5.85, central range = 5.42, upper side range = 5.84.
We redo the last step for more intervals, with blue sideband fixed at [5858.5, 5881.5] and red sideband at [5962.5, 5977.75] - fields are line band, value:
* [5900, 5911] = -0.55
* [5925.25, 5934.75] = 0.36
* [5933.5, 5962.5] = -0.72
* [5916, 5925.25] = -1.23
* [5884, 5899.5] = 1.05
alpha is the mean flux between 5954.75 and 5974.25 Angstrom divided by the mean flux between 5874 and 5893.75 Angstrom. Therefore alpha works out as 0.95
